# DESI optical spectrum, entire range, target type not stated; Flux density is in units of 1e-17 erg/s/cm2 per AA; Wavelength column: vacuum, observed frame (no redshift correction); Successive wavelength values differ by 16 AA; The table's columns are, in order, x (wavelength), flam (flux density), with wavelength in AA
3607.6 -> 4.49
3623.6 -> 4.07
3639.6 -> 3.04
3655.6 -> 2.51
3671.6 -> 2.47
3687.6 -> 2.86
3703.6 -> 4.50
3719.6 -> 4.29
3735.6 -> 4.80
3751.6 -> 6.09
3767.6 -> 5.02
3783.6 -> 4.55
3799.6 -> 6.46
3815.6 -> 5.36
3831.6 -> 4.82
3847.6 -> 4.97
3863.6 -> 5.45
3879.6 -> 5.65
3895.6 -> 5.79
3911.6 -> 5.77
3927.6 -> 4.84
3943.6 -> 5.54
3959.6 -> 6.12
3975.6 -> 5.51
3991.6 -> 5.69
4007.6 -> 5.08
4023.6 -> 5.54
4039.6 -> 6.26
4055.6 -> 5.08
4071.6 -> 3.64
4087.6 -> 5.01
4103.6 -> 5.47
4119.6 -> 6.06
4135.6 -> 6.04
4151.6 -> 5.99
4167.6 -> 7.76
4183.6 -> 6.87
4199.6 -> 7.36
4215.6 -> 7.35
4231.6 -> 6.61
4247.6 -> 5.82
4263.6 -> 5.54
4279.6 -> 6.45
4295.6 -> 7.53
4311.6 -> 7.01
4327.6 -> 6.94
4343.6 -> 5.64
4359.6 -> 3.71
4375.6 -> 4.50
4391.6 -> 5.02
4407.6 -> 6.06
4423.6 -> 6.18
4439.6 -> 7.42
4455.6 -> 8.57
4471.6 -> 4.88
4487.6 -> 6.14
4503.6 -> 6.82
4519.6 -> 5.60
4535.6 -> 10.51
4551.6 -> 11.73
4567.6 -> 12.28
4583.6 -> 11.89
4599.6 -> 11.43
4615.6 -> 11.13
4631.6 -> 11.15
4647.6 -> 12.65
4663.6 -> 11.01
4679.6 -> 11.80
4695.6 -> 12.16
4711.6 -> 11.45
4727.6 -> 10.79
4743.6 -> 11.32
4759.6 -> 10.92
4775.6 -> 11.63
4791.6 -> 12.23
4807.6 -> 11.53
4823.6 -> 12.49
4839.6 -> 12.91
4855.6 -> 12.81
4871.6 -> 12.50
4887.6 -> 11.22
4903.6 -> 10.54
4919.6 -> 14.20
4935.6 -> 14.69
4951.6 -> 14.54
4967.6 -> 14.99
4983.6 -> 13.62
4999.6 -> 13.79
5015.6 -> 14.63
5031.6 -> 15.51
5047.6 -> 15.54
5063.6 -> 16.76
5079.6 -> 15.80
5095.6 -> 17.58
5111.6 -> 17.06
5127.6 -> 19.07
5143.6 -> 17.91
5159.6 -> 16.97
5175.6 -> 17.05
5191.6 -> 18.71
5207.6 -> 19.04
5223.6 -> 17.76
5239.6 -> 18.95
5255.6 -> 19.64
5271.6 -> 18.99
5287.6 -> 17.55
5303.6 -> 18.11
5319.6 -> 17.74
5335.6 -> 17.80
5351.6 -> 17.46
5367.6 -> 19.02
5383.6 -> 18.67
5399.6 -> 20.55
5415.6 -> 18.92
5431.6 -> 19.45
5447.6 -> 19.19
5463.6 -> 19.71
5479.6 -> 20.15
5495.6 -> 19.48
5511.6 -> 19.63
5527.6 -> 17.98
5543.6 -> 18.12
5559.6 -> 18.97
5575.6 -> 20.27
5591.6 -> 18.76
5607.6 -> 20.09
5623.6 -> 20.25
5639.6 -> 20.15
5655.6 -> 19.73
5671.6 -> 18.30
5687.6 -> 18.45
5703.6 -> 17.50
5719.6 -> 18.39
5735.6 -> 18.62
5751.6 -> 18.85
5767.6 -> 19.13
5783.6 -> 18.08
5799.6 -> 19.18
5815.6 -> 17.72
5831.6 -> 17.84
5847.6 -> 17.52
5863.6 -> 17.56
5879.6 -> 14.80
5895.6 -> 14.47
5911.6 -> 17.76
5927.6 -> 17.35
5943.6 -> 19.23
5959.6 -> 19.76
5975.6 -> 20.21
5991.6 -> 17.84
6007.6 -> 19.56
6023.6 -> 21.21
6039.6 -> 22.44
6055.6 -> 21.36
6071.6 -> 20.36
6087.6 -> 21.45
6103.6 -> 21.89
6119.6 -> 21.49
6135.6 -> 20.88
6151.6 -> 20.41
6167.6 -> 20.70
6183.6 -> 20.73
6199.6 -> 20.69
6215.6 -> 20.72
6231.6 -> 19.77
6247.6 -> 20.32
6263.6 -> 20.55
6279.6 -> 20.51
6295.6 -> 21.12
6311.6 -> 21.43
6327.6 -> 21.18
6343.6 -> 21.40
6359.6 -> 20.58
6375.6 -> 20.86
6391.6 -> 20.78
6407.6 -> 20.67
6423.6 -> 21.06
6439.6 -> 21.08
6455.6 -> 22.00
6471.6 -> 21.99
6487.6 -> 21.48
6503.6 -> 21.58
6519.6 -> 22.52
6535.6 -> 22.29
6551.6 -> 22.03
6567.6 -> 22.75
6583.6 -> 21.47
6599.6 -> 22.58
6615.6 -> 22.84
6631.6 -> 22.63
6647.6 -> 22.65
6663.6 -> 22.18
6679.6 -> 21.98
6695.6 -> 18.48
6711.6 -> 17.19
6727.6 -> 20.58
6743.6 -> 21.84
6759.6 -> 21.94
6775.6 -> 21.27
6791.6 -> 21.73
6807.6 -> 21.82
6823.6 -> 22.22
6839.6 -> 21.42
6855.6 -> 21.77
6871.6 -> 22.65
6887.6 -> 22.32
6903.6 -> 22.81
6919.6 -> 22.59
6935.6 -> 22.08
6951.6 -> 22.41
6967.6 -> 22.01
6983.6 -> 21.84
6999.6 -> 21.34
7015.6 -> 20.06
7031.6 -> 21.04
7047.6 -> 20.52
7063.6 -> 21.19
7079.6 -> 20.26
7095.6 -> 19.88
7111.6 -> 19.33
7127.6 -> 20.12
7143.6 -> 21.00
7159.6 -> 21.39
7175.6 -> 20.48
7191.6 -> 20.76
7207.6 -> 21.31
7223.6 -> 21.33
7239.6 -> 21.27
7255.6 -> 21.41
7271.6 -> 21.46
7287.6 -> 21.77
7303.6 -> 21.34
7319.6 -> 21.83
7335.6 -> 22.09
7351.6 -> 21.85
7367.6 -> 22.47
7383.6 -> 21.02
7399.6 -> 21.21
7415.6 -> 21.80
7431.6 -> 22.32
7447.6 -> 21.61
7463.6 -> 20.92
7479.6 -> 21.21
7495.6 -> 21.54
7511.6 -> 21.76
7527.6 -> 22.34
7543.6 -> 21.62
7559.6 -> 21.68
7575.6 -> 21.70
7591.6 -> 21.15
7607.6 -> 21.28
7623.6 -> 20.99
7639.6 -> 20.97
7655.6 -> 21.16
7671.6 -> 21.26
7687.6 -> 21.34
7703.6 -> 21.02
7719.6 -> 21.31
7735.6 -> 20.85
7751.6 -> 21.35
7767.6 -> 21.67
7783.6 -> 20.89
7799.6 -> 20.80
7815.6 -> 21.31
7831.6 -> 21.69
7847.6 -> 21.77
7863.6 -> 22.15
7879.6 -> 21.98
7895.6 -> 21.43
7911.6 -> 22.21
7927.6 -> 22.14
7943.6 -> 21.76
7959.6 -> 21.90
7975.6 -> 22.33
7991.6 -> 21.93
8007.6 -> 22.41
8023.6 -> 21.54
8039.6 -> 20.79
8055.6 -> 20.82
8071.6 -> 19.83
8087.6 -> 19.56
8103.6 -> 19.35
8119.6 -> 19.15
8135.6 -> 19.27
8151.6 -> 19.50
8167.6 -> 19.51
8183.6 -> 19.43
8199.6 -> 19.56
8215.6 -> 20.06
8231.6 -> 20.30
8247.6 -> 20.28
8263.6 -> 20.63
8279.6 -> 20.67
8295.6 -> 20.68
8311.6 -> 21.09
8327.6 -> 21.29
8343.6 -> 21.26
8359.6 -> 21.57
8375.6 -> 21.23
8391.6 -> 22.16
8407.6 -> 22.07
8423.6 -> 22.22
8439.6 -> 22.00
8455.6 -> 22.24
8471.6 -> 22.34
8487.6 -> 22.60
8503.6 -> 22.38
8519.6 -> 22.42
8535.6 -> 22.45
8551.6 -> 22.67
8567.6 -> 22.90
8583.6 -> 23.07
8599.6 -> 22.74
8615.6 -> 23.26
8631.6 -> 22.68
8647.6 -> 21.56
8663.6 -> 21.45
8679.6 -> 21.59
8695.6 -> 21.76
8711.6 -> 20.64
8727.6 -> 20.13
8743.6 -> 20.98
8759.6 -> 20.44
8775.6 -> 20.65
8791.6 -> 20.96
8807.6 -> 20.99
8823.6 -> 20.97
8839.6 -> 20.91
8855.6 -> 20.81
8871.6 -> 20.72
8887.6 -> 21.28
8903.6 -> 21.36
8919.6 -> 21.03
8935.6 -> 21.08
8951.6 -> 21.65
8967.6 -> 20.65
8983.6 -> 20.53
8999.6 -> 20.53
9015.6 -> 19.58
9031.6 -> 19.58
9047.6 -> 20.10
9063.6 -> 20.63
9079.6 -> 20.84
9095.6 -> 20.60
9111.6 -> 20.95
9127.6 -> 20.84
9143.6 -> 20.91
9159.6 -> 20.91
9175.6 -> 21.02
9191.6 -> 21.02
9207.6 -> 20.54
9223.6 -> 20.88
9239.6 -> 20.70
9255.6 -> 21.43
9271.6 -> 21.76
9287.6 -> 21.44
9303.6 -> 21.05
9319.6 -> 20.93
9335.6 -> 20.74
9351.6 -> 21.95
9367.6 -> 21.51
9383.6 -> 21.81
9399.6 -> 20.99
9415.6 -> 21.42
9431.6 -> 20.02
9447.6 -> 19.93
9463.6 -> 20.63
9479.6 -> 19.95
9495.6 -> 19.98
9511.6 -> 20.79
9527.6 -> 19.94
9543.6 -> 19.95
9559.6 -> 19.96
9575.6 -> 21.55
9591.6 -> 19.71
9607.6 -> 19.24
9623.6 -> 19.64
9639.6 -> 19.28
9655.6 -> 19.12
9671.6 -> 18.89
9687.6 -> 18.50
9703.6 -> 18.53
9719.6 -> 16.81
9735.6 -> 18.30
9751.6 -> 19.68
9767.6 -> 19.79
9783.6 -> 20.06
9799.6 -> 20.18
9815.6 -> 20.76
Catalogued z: 0.138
